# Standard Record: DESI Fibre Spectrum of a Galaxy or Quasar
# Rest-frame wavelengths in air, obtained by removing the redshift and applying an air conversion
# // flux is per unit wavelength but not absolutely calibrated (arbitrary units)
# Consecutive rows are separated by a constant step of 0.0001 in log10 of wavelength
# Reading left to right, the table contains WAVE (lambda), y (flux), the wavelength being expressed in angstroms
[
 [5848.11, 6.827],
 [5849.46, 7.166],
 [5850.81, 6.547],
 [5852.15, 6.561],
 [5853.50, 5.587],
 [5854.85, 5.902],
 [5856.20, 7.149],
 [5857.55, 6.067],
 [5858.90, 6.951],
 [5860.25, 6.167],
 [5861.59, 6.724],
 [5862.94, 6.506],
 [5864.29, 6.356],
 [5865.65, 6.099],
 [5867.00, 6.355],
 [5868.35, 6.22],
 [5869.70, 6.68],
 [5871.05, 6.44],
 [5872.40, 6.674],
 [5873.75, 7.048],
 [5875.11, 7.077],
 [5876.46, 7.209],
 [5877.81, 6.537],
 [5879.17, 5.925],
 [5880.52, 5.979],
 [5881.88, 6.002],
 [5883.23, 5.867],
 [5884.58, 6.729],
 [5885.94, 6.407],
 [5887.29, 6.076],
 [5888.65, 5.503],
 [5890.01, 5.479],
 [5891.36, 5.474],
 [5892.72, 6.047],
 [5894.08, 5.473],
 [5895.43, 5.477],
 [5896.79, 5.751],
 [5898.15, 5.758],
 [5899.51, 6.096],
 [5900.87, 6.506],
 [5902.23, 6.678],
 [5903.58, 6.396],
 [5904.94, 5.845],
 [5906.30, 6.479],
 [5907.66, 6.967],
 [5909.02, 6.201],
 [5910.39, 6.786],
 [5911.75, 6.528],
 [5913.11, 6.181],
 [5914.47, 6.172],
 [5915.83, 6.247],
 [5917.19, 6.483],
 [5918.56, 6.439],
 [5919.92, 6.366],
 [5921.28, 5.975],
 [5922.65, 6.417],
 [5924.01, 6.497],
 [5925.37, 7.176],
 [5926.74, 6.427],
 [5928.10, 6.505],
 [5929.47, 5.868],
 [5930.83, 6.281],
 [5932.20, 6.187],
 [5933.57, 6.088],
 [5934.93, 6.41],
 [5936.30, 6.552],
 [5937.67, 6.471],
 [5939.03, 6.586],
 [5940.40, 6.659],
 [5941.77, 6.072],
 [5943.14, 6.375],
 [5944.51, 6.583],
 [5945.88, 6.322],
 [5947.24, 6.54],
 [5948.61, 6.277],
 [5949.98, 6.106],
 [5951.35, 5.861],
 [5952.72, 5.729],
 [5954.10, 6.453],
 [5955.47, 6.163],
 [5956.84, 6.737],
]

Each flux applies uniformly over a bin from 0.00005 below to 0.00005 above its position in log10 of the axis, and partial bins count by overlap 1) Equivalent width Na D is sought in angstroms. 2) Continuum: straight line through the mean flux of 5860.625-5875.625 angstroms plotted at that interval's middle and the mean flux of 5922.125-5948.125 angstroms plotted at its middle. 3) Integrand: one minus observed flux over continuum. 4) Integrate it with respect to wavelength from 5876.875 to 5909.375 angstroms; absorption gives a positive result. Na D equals 2.12 angstroms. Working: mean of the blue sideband 6.55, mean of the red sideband 6.42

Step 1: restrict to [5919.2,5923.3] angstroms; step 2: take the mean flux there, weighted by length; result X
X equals 6.25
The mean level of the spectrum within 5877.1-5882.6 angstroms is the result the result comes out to 6.12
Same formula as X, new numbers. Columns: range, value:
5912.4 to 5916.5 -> 6.21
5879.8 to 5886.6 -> 6.2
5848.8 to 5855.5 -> 6.35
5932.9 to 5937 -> 6.35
